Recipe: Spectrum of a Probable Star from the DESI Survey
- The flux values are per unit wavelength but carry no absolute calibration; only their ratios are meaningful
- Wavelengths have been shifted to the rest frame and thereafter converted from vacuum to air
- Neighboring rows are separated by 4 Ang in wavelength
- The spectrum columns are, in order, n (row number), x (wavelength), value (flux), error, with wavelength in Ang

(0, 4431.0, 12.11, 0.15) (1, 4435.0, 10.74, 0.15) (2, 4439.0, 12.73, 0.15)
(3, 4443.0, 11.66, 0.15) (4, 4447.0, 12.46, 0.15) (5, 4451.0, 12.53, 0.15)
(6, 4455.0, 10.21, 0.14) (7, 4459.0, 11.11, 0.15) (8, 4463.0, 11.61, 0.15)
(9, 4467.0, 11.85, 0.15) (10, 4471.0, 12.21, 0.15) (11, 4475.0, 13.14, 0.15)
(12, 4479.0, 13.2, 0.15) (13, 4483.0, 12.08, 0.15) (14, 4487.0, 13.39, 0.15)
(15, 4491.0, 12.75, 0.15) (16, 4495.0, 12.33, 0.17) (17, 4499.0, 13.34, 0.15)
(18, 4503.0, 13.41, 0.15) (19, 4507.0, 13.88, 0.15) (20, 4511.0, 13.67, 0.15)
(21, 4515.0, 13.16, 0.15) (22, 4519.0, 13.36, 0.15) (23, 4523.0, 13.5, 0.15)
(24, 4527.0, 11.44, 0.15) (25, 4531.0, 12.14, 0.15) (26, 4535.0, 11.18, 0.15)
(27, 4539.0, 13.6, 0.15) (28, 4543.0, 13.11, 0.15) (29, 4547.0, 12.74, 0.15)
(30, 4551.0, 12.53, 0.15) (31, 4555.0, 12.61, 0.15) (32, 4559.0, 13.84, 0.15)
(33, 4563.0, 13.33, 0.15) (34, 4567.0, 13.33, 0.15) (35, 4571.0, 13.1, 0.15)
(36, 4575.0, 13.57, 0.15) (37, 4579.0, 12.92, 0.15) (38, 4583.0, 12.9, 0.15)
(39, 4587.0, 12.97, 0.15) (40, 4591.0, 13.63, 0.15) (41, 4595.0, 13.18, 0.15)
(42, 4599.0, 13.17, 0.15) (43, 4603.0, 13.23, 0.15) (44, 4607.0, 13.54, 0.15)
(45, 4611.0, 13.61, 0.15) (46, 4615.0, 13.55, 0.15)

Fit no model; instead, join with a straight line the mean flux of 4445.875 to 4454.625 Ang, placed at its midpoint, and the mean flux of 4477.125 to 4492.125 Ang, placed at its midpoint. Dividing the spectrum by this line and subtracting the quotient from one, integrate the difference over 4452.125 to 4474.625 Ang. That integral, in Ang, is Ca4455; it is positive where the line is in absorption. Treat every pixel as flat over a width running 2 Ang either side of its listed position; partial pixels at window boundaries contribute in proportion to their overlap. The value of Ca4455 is 1.48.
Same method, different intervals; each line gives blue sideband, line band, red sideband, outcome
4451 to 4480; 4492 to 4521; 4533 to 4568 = -2.1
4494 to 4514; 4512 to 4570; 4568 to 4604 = 1.8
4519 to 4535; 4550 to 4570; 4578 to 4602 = -0.6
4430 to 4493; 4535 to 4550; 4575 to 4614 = 0.0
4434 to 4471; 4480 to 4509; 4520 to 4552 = -2.1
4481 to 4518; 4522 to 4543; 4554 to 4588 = 1.2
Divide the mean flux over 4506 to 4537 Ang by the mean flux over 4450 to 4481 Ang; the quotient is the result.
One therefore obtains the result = 1.1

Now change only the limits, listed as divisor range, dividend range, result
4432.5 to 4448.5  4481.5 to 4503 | 1.08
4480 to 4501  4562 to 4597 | 1.03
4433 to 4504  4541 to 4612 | 1.08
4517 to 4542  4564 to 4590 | 1.05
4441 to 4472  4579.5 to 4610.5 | 1.13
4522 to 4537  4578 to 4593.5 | 1.10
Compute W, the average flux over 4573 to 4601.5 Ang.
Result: 13.2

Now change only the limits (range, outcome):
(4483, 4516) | 13.2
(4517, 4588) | 12.9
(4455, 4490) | 12.2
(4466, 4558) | 12.8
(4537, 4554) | 13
